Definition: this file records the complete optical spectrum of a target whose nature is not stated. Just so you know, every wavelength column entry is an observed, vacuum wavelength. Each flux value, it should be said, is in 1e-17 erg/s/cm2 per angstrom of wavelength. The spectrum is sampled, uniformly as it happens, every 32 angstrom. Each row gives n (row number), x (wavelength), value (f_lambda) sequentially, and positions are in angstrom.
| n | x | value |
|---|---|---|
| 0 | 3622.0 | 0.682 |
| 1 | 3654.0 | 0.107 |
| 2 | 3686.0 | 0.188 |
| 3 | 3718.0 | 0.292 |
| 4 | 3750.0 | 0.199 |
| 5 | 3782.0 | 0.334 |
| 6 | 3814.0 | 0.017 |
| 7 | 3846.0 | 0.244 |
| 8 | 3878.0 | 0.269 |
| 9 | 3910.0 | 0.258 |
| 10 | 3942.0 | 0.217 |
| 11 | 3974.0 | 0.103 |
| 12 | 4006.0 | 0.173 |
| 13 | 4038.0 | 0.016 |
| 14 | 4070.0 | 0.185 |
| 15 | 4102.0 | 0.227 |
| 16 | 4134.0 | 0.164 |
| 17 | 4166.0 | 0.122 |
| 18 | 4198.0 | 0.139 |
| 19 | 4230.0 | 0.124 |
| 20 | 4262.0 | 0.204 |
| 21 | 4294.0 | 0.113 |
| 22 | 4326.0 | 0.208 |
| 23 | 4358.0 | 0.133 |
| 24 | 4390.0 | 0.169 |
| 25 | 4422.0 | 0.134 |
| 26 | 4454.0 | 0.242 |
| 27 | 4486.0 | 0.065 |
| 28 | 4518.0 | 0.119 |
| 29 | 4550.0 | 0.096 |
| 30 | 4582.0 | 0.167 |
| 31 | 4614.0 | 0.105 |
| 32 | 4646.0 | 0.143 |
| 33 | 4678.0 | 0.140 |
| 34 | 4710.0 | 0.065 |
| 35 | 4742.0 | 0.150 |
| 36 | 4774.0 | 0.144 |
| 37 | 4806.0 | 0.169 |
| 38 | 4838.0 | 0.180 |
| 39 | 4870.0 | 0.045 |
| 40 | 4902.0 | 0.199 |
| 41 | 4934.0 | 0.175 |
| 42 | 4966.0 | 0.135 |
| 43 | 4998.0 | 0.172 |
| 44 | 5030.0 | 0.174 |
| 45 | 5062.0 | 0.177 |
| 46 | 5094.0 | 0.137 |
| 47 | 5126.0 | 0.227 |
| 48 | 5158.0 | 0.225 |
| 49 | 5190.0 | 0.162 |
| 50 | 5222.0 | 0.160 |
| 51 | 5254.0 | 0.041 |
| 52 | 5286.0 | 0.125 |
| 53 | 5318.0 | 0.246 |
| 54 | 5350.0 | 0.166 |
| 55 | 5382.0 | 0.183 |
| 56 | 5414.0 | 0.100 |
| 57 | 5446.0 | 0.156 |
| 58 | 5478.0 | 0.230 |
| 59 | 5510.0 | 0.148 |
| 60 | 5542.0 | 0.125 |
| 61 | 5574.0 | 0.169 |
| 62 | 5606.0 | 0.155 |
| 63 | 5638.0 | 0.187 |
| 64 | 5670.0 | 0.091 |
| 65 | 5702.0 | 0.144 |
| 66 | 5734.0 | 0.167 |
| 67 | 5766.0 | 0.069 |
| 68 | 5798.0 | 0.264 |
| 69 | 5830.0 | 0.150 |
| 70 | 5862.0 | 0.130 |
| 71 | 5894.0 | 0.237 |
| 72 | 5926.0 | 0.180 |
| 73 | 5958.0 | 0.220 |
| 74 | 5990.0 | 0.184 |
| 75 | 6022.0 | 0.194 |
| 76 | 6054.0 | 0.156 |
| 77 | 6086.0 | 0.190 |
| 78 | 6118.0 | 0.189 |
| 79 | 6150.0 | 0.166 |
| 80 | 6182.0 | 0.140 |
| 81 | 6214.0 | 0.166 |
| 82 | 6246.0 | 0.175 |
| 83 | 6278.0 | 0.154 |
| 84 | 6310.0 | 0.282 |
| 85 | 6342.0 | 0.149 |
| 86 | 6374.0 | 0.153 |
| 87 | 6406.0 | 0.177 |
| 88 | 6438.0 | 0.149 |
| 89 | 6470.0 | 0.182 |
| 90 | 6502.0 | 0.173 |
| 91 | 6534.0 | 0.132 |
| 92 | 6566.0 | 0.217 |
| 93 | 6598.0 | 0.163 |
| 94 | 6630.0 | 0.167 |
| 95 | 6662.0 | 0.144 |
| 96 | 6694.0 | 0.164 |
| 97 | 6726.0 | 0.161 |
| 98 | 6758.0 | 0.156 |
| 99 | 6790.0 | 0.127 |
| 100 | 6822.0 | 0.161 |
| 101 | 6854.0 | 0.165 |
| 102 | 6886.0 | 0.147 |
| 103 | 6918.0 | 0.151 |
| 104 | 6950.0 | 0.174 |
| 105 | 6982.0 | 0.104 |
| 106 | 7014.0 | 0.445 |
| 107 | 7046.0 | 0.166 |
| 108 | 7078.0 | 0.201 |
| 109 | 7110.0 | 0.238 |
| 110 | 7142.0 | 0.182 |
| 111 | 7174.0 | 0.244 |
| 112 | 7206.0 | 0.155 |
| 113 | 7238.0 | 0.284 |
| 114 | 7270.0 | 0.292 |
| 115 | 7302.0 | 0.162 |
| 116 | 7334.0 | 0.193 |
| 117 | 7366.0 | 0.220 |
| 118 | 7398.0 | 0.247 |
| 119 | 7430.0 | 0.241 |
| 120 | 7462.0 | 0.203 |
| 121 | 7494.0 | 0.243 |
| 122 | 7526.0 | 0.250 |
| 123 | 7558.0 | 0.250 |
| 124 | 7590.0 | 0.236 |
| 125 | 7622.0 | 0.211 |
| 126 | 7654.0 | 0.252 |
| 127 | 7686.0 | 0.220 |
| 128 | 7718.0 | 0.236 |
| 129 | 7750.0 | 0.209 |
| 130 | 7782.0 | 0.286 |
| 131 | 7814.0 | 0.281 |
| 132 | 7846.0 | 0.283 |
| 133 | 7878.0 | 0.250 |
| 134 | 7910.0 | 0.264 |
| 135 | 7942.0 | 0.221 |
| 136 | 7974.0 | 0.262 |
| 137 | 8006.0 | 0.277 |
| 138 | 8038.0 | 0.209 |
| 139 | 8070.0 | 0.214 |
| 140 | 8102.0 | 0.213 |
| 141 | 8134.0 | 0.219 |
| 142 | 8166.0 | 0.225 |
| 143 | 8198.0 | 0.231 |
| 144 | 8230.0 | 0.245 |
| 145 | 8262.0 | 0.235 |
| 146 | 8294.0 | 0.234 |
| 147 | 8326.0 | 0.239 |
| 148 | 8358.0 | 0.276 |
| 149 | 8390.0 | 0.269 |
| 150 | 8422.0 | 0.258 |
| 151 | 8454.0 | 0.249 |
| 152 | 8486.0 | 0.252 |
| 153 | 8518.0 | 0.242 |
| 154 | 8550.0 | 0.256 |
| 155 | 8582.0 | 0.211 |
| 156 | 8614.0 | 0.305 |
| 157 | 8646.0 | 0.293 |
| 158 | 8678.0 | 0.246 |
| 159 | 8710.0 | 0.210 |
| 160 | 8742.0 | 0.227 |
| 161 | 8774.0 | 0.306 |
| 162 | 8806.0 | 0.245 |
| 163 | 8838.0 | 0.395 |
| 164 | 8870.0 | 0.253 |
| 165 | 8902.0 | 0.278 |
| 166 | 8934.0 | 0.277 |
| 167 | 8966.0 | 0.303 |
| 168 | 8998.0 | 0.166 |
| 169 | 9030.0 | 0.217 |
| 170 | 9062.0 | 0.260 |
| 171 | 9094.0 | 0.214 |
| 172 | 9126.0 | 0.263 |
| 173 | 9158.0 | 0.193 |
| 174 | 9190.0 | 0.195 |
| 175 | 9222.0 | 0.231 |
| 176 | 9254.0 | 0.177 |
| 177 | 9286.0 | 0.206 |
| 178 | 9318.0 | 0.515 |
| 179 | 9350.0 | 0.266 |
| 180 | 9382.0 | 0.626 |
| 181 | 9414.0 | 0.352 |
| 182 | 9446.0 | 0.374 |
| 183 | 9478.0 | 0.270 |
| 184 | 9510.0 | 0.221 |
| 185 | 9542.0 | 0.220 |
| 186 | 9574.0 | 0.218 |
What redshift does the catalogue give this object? 0.88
